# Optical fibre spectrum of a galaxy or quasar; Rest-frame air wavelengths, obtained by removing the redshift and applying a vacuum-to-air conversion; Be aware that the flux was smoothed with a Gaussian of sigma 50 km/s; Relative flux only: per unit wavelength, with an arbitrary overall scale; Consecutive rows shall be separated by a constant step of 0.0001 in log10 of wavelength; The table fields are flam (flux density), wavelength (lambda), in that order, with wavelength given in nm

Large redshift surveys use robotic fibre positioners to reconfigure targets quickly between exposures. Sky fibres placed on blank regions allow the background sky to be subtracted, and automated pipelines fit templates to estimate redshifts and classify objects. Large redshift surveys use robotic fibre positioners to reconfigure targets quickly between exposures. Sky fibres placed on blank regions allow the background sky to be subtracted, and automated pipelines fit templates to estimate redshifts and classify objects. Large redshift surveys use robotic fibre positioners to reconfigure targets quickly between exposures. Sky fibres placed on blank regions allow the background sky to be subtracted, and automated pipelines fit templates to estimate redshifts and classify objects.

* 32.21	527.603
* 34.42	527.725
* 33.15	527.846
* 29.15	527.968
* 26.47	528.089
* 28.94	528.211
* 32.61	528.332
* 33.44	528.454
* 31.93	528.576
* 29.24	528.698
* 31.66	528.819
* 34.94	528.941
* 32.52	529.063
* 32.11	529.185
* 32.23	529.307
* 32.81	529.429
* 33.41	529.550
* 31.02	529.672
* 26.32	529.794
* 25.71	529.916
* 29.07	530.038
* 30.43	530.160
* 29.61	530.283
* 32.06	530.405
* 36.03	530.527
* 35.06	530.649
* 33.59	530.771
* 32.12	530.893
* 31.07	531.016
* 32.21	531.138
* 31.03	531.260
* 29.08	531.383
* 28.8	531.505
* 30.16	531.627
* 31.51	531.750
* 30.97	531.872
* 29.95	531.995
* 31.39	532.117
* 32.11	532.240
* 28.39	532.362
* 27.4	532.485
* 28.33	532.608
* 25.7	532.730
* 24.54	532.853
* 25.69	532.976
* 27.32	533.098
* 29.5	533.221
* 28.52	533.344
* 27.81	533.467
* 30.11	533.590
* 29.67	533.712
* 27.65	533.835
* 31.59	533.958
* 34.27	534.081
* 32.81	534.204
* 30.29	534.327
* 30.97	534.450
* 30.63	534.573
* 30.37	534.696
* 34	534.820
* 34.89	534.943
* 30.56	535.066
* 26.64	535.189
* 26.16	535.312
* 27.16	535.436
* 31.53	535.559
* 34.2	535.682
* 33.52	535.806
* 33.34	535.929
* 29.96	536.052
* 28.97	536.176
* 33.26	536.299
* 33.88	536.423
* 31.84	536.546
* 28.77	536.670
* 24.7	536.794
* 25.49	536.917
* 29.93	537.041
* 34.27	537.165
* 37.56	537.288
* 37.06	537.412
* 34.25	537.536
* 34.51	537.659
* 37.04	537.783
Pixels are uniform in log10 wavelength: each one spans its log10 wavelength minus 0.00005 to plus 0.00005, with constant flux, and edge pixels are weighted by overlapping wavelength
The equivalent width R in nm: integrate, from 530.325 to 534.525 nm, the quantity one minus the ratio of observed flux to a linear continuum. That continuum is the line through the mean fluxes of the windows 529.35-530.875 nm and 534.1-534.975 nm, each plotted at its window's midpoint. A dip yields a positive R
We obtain 0.191 nm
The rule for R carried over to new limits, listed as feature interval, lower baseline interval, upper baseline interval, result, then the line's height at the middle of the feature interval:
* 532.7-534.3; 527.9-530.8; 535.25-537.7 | 0.12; 31.4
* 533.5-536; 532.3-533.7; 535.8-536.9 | -0.15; 29.2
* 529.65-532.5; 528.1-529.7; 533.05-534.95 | 0.06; 31.3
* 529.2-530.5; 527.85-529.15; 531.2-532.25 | 0.02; 30.9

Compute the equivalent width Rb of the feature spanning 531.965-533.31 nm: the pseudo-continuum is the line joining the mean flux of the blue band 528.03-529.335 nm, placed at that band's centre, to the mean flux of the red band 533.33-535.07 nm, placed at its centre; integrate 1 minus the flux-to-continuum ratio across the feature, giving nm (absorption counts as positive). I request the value 0.13 nm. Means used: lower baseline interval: 31.4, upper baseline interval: 31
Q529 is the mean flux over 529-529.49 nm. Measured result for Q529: 32.5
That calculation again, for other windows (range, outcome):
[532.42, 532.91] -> 26.5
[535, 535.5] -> 27.7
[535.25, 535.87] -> 30.5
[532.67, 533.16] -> 25.8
